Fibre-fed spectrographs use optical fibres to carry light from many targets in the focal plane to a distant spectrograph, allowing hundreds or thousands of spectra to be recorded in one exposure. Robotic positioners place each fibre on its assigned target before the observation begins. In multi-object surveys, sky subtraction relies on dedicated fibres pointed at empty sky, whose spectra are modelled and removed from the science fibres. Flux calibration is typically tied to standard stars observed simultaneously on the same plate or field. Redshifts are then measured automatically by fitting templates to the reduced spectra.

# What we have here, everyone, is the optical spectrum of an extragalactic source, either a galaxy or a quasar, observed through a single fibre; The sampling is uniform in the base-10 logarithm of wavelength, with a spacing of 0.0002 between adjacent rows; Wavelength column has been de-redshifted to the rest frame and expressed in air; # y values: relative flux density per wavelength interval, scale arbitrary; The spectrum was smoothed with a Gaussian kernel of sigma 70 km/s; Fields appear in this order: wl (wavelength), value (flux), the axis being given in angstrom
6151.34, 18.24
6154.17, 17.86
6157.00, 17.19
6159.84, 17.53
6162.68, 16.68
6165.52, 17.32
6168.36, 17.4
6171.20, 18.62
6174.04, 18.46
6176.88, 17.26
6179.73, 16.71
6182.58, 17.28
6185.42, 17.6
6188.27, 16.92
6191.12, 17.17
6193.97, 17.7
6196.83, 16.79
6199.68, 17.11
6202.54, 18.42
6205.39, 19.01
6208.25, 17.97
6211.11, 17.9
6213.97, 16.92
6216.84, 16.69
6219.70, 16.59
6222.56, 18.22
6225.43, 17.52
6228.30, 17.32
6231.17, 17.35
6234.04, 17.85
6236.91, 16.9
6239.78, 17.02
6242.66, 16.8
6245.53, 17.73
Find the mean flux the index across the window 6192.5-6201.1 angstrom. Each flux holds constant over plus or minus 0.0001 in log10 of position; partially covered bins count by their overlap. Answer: 17.2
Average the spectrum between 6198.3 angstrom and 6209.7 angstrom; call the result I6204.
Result 18.1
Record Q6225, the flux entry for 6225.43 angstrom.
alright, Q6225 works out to 17.52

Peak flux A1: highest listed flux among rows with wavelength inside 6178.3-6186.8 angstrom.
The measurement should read 17.6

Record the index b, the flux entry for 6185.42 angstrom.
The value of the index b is 17.6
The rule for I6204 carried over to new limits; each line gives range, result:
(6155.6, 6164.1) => 17.1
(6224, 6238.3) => 17.4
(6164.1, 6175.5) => 18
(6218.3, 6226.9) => 17.4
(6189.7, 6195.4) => 17.4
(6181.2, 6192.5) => 17.3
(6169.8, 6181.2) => 17.8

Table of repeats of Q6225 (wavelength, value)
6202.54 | 18.42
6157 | 17.19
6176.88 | 17.26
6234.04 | 17.85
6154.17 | 17.86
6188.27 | 16.92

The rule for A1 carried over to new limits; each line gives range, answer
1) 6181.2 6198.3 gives 17.7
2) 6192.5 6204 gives 18.42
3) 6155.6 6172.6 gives 18.62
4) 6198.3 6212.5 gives 19.01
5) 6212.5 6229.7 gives 18.22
